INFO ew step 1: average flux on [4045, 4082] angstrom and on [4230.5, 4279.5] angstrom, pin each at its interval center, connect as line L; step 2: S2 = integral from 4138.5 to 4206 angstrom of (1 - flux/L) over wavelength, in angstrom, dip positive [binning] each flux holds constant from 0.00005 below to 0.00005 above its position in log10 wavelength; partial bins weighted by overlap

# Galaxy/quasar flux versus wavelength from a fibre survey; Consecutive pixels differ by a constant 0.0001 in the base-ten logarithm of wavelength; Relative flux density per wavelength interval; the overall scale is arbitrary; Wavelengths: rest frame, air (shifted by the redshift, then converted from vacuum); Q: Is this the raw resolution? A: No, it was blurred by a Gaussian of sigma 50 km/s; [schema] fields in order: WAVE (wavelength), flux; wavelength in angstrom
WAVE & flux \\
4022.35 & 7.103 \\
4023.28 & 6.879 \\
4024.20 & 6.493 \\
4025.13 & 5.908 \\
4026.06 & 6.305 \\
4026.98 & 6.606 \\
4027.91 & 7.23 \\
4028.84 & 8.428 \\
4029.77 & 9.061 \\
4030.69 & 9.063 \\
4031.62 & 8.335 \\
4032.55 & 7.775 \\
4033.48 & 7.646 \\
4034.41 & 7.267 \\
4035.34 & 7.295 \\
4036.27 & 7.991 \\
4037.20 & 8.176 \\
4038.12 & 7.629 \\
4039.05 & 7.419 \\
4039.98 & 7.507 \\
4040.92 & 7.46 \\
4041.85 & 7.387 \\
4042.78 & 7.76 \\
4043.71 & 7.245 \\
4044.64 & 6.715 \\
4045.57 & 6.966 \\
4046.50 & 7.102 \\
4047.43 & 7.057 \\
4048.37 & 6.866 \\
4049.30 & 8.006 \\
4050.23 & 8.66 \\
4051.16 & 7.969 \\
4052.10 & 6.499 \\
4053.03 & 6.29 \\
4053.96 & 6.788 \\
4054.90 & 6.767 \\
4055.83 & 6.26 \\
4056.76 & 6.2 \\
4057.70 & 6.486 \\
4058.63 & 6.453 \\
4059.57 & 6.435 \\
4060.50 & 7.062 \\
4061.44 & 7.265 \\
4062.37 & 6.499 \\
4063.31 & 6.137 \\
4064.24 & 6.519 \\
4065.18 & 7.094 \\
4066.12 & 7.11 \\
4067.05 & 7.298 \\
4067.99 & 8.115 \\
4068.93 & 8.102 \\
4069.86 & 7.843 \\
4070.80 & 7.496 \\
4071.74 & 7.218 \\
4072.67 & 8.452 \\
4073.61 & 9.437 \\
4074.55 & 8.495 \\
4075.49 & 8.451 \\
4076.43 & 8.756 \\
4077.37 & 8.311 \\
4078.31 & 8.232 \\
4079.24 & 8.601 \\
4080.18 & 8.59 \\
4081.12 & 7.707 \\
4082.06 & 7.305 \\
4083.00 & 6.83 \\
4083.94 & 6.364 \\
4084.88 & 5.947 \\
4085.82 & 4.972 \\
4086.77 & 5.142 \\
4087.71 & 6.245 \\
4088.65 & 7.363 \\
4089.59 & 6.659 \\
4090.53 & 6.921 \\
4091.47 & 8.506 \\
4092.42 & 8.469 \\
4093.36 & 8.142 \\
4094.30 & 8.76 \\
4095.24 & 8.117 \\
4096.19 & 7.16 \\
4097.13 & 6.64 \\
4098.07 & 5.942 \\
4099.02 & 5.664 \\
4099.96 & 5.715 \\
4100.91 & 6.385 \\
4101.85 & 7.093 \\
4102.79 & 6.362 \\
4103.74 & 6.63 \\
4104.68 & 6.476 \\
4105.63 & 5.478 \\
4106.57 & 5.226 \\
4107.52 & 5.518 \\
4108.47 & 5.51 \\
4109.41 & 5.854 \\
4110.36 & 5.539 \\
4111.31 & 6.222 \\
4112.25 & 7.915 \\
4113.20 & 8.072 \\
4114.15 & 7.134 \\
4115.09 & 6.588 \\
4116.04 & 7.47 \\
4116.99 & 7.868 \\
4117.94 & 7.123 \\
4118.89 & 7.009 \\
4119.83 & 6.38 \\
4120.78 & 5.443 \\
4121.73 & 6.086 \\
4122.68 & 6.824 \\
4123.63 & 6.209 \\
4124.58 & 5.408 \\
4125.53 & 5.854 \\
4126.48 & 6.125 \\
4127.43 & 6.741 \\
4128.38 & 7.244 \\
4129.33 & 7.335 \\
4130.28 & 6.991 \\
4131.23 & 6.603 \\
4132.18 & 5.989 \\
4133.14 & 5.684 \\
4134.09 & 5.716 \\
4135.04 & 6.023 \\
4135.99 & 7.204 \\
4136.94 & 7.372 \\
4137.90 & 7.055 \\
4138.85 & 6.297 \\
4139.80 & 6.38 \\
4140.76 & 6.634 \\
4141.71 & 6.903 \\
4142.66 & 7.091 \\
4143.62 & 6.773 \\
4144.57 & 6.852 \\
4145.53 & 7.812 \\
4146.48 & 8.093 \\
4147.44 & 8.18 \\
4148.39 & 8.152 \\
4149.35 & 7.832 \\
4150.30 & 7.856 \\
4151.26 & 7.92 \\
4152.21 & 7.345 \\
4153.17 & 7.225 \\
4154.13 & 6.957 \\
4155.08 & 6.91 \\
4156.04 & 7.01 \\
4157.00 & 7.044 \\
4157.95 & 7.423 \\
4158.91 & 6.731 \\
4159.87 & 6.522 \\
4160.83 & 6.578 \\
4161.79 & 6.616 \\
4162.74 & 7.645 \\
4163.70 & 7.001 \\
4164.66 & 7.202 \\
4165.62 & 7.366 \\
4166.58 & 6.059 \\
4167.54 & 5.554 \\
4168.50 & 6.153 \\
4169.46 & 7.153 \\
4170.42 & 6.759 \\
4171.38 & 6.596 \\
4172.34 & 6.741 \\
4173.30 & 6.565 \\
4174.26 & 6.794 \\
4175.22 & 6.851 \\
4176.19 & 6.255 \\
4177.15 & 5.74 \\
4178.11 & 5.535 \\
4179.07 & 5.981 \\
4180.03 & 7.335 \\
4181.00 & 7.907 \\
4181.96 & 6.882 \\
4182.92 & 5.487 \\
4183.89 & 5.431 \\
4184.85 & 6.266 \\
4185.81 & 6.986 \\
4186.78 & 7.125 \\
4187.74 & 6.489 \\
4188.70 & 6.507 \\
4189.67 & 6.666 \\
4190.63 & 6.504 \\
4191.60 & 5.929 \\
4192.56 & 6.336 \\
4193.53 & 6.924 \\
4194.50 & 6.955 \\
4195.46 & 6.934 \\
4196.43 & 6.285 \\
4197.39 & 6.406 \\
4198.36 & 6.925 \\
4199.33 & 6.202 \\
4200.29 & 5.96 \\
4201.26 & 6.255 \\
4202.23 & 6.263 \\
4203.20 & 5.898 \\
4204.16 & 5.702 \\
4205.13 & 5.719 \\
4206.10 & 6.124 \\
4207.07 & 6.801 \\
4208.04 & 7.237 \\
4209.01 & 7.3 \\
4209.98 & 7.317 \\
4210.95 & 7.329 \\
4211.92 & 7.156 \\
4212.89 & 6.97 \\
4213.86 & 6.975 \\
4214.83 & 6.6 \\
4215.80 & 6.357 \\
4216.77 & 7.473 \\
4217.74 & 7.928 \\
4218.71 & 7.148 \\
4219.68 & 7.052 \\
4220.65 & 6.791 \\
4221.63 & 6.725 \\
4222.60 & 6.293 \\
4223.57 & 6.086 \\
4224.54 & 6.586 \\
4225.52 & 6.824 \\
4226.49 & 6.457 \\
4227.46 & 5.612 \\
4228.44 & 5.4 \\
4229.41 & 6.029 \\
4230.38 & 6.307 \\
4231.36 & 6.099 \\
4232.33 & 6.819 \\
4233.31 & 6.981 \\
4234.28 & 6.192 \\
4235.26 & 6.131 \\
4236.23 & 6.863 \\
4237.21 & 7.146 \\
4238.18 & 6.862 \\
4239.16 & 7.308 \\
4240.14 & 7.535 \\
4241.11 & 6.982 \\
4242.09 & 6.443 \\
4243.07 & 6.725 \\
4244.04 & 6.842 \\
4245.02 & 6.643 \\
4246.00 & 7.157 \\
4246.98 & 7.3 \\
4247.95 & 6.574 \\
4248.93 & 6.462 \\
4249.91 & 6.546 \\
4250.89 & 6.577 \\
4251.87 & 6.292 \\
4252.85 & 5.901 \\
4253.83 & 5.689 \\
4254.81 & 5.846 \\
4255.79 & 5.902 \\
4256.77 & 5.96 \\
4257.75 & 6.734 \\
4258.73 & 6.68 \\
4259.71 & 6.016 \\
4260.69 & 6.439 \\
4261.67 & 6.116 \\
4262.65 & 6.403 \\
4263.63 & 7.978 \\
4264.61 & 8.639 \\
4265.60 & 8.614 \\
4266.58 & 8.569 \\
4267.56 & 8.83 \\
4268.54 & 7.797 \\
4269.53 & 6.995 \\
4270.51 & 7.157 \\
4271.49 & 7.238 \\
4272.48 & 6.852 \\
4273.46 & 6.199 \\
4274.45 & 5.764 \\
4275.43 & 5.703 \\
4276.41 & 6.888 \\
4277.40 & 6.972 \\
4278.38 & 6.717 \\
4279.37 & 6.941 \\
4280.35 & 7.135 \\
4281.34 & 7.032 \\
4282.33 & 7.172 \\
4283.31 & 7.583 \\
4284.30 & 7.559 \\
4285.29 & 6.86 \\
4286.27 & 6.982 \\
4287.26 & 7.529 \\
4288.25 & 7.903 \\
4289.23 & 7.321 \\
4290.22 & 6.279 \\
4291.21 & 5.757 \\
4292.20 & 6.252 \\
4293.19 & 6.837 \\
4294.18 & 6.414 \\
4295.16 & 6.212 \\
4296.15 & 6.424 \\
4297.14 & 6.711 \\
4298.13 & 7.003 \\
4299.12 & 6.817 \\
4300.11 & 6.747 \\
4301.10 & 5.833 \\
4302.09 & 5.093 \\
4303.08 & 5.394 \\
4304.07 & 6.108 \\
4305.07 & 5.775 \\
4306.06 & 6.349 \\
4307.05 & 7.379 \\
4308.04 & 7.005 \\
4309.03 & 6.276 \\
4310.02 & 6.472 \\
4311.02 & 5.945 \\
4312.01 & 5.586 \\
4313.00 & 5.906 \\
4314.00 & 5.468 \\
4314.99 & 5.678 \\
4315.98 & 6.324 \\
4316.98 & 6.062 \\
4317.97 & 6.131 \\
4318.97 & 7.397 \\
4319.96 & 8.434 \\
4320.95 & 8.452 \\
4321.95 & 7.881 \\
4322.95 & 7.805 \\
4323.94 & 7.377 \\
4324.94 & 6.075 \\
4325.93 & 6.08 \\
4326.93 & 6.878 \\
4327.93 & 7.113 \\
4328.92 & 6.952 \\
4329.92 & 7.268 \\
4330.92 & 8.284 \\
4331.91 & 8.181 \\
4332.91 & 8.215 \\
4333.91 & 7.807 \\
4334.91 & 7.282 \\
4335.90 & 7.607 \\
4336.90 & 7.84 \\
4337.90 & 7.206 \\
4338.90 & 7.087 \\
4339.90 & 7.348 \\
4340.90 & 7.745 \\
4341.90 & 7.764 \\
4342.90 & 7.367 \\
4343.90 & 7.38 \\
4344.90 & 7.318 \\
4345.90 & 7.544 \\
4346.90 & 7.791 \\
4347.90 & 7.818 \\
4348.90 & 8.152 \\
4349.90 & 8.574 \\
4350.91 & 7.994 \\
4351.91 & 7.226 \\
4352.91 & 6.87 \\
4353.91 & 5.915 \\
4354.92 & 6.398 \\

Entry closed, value 3.3 angstrom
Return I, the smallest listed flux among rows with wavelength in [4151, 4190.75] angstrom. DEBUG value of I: 5.431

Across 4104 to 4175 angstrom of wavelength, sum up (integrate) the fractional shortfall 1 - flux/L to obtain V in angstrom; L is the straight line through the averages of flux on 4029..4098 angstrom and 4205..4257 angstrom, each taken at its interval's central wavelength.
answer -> 3.00 angstrom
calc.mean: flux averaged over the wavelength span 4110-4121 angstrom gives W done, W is 6.95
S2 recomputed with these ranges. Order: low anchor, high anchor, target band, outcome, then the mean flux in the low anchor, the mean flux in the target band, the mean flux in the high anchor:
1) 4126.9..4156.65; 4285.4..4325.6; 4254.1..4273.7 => -1.0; 7.04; 7.05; 6.59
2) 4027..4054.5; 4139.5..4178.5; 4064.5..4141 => 3.3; 7.55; 6.93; 6.95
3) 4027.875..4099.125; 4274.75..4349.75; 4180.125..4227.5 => 3.4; 7.39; 6.63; 6.94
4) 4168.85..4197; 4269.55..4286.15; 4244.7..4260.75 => 0.9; 6.55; 6.39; 6.87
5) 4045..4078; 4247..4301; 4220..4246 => 1.3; 7.33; 6.58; 6.82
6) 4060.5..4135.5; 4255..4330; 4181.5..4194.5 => 0.8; 6.92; 6.44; 6.77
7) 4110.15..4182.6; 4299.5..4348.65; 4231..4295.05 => 0.7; 6.82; 6.84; 6.96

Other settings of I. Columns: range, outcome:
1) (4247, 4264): 5.689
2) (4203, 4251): 5.4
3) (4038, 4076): 6.137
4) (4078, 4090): 4.972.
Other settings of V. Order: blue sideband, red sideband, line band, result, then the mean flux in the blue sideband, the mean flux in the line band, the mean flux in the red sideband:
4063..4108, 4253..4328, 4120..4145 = 2.04 angstrom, 7.17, 6.49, 6.74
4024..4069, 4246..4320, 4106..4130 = 1.88 angstrom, 7.23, 6.51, 6.66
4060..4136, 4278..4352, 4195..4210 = 1.13 angstrom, 6.92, 6.43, 6.99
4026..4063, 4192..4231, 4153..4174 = -0.03 angstrom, 7.3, 6.8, 6.59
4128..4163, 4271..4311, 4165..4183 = 1.05 angstrom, 7.02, 6.54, 6.63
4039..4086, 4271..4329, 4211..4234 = 0.77 angstrom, 7.32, 6.65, 6.66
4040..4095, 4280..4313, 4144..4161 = -0.79 angstrom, 7.31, 7.37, 6.58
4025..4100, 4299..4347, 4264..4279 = -0.54 angstrom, 7.33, 7.26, 6.93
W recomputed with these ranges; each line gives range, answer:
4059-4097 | 7.44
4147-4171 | 7.08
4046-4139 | 6.92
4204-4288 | 6.8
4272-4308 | 6.63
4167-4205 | 6.43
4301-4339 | 6.83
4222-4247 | 6.59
